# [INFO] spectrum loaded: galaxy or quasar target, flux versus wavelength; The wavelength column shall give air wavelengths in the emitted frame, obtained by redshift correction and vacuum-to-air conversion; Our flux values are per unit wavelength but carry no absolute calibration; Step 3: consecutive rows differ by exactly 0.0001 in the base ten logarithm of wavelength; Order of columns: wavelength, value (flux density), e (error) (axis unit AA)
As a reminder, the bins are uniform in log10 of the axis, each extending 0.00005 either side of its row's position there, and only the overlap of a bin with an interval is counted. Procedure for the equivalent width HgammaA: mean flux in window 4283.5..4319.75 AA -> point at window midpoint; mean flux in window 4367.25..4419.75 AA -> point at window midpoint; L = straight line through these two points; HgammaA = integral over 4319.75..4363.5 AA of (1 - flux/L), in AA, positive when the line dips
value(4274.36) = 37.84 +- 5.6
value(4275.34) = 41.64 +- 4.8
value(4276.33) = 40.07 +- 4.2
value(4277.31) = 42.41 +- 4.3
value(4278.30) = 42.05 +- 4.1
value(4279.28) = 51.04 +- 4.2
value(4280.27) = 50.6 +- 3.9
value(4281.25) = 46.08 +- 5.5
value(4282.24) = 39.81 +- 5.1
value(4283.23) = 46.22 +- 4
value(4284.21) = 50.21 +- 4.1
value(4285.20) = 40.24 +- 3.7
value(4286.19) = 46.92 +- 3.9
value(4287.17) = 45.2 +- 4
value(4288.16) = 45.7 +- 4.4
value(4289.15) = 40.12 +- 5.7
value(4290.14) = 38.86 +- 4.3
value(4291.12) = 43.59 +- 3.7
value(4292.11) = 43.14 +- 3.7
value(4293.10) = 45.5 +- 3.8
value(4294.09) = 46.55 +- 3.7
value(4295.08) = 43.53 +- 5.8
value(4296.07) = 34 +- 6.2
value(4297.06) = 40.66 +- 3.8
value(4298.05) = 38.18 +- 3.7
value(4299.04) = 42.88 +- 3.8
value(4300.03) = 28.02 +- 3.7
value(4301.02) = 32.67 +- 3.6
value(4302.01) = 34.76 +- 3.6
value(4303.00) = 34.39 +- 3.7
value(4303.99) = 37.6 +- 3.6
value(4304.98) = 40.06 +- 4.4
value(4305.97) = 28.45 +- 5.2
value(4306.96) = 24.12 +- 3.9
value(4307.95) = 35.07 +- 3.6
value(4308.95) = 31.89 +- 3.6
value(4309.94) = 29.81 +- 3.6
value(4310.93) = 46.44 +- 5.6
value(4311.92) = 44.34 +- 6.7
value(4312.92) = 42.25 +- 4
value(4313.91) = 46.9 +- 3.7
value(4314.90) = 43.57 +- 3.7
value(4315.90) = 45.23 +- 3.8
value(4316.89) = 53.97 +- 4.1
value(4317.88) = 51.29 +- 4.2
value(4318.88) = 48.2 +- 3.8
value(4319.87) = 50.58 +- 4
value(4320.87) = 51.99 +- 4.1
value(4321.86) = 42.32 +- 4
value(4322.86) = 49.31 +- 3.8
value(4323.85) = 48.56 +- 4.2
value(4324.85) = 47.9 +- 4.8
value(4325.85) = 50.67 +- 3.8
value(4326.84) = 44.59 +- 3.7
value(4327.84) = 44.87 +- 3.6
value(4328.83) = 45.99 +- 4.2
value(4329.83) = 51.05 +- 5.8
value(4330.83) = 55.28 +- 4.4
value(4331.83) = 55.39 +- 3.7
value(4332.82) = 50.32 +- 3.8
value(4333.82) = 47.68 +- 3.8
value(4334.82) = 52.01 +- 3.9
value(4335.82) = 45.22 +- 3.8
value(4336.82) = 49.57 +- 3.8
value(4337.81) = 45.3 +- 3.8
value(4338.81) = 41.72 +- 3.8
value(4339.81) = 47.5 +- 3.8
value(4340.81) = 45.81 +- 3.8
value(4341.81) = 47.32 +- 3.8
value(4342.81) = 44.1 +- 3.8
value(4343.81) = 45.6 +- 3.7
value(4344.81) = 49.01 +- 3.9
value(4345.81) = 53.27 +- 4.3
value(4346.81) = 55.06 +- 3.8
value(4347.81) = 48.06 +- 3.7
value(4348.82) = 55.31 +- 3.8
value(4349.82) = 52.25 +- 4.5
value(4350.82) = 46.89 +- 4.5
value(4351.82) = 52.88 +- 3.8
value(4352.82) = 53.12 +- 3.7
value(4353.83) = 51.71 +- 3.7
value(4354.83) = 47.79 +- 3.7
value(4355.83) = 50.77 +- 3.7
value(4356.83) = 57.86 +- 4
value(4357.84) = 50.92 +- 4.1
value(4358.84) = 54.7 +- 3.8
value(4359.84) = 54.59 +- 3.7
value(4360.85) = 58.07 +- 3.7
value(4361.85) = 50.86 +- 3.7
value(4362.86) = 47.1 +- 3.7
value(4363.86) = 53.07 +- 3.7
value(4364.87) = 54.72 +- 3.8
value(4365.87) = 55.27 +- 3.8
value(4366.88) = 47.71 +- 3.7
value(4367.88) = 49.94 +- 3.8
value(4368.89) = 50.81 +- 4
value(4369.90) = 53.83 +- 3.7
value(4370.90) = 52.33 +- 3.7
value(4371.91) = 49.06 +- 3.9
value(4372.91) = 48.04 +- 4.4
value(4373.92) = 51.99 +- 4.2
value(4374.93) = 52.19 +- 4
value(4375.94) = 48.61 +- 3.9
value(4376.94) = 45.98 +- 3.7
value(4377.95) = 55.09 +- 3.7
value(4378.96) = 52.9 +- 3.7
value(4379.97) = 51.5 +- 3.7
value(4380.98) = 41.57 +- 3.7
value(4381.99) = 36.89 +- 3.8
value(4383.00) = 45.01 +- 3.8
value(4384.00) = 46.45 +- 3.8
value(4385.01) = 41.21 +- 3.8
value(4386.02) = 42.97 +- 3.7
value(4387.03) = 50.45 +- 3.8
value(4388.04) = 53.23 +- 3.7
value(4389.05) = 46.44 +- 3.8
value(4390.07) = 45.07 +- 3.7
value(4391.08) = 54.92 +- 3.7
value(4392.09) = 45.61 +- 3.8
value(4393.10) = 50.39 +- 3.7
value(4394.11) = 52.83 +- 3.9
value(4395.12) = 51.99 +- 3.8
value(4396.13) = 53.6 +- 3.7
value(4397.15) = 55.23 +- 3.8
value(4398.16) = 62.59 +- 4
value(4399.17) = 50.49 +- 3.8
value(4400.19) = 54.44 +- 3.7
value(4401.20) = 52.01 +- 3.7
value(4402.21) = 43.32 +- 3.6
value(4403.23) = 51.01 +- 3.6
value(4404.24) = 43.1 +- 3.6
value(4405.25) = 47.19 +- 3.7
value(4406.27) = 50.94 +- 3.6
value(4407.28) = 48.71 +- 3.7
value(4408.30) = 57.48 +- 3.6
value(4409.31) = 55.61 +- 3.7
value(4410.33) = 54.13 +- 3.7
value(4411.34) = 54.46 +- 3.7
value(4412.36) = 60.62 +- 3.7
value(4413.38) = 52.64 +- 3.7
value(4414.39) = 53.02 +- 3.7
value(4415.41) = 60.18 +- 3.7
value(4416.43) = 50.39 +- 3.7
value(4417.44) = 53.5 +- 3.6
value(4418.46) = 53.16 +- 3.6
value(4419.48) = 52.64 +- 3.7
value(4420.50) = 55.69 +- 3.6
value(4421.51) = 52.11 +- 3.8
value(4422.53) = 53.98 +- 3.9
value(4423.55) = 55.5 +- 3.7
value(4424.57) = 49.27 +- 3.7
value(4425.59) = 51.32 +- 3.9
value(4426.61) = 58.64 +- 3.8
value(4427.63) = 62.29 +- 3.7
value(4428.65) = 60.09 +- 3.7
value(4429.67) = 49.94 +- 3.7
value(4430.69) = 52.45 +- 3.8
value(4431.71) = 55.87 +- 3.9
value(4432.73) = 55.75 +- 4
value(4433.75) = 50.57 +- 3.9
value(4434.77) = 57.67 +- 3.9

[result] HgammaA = -4.5 AA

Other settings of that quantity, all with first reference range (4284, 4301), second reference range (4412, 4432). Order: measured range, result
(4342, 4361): -1.6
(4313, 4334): -1.9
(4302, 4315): 1.9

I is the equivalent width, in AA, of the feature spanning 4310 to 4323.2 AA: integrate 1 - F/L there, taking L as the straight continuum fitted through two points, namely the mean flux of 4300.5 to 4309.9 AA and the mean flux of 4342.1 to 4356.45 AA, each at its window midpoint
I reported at -3.2 AA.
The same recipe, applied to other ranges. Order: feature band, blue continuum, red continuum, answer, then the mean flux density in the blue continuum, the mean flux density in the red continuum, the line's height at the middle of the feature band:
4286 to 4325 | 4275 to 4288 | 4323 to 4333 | 4.7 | 44.9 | 49.5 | 47.2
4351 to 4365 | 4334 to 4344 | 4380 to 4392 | -1.9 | 46.5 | 46.1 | 46.3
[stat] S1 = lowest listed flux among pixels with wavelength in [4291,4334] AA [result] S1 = 24.12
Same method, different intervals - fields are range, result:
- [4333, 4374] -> 41.72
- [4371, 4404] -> 36.89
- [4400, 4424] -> 43.1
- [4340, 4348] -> 44.1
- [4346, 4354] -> 46.89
